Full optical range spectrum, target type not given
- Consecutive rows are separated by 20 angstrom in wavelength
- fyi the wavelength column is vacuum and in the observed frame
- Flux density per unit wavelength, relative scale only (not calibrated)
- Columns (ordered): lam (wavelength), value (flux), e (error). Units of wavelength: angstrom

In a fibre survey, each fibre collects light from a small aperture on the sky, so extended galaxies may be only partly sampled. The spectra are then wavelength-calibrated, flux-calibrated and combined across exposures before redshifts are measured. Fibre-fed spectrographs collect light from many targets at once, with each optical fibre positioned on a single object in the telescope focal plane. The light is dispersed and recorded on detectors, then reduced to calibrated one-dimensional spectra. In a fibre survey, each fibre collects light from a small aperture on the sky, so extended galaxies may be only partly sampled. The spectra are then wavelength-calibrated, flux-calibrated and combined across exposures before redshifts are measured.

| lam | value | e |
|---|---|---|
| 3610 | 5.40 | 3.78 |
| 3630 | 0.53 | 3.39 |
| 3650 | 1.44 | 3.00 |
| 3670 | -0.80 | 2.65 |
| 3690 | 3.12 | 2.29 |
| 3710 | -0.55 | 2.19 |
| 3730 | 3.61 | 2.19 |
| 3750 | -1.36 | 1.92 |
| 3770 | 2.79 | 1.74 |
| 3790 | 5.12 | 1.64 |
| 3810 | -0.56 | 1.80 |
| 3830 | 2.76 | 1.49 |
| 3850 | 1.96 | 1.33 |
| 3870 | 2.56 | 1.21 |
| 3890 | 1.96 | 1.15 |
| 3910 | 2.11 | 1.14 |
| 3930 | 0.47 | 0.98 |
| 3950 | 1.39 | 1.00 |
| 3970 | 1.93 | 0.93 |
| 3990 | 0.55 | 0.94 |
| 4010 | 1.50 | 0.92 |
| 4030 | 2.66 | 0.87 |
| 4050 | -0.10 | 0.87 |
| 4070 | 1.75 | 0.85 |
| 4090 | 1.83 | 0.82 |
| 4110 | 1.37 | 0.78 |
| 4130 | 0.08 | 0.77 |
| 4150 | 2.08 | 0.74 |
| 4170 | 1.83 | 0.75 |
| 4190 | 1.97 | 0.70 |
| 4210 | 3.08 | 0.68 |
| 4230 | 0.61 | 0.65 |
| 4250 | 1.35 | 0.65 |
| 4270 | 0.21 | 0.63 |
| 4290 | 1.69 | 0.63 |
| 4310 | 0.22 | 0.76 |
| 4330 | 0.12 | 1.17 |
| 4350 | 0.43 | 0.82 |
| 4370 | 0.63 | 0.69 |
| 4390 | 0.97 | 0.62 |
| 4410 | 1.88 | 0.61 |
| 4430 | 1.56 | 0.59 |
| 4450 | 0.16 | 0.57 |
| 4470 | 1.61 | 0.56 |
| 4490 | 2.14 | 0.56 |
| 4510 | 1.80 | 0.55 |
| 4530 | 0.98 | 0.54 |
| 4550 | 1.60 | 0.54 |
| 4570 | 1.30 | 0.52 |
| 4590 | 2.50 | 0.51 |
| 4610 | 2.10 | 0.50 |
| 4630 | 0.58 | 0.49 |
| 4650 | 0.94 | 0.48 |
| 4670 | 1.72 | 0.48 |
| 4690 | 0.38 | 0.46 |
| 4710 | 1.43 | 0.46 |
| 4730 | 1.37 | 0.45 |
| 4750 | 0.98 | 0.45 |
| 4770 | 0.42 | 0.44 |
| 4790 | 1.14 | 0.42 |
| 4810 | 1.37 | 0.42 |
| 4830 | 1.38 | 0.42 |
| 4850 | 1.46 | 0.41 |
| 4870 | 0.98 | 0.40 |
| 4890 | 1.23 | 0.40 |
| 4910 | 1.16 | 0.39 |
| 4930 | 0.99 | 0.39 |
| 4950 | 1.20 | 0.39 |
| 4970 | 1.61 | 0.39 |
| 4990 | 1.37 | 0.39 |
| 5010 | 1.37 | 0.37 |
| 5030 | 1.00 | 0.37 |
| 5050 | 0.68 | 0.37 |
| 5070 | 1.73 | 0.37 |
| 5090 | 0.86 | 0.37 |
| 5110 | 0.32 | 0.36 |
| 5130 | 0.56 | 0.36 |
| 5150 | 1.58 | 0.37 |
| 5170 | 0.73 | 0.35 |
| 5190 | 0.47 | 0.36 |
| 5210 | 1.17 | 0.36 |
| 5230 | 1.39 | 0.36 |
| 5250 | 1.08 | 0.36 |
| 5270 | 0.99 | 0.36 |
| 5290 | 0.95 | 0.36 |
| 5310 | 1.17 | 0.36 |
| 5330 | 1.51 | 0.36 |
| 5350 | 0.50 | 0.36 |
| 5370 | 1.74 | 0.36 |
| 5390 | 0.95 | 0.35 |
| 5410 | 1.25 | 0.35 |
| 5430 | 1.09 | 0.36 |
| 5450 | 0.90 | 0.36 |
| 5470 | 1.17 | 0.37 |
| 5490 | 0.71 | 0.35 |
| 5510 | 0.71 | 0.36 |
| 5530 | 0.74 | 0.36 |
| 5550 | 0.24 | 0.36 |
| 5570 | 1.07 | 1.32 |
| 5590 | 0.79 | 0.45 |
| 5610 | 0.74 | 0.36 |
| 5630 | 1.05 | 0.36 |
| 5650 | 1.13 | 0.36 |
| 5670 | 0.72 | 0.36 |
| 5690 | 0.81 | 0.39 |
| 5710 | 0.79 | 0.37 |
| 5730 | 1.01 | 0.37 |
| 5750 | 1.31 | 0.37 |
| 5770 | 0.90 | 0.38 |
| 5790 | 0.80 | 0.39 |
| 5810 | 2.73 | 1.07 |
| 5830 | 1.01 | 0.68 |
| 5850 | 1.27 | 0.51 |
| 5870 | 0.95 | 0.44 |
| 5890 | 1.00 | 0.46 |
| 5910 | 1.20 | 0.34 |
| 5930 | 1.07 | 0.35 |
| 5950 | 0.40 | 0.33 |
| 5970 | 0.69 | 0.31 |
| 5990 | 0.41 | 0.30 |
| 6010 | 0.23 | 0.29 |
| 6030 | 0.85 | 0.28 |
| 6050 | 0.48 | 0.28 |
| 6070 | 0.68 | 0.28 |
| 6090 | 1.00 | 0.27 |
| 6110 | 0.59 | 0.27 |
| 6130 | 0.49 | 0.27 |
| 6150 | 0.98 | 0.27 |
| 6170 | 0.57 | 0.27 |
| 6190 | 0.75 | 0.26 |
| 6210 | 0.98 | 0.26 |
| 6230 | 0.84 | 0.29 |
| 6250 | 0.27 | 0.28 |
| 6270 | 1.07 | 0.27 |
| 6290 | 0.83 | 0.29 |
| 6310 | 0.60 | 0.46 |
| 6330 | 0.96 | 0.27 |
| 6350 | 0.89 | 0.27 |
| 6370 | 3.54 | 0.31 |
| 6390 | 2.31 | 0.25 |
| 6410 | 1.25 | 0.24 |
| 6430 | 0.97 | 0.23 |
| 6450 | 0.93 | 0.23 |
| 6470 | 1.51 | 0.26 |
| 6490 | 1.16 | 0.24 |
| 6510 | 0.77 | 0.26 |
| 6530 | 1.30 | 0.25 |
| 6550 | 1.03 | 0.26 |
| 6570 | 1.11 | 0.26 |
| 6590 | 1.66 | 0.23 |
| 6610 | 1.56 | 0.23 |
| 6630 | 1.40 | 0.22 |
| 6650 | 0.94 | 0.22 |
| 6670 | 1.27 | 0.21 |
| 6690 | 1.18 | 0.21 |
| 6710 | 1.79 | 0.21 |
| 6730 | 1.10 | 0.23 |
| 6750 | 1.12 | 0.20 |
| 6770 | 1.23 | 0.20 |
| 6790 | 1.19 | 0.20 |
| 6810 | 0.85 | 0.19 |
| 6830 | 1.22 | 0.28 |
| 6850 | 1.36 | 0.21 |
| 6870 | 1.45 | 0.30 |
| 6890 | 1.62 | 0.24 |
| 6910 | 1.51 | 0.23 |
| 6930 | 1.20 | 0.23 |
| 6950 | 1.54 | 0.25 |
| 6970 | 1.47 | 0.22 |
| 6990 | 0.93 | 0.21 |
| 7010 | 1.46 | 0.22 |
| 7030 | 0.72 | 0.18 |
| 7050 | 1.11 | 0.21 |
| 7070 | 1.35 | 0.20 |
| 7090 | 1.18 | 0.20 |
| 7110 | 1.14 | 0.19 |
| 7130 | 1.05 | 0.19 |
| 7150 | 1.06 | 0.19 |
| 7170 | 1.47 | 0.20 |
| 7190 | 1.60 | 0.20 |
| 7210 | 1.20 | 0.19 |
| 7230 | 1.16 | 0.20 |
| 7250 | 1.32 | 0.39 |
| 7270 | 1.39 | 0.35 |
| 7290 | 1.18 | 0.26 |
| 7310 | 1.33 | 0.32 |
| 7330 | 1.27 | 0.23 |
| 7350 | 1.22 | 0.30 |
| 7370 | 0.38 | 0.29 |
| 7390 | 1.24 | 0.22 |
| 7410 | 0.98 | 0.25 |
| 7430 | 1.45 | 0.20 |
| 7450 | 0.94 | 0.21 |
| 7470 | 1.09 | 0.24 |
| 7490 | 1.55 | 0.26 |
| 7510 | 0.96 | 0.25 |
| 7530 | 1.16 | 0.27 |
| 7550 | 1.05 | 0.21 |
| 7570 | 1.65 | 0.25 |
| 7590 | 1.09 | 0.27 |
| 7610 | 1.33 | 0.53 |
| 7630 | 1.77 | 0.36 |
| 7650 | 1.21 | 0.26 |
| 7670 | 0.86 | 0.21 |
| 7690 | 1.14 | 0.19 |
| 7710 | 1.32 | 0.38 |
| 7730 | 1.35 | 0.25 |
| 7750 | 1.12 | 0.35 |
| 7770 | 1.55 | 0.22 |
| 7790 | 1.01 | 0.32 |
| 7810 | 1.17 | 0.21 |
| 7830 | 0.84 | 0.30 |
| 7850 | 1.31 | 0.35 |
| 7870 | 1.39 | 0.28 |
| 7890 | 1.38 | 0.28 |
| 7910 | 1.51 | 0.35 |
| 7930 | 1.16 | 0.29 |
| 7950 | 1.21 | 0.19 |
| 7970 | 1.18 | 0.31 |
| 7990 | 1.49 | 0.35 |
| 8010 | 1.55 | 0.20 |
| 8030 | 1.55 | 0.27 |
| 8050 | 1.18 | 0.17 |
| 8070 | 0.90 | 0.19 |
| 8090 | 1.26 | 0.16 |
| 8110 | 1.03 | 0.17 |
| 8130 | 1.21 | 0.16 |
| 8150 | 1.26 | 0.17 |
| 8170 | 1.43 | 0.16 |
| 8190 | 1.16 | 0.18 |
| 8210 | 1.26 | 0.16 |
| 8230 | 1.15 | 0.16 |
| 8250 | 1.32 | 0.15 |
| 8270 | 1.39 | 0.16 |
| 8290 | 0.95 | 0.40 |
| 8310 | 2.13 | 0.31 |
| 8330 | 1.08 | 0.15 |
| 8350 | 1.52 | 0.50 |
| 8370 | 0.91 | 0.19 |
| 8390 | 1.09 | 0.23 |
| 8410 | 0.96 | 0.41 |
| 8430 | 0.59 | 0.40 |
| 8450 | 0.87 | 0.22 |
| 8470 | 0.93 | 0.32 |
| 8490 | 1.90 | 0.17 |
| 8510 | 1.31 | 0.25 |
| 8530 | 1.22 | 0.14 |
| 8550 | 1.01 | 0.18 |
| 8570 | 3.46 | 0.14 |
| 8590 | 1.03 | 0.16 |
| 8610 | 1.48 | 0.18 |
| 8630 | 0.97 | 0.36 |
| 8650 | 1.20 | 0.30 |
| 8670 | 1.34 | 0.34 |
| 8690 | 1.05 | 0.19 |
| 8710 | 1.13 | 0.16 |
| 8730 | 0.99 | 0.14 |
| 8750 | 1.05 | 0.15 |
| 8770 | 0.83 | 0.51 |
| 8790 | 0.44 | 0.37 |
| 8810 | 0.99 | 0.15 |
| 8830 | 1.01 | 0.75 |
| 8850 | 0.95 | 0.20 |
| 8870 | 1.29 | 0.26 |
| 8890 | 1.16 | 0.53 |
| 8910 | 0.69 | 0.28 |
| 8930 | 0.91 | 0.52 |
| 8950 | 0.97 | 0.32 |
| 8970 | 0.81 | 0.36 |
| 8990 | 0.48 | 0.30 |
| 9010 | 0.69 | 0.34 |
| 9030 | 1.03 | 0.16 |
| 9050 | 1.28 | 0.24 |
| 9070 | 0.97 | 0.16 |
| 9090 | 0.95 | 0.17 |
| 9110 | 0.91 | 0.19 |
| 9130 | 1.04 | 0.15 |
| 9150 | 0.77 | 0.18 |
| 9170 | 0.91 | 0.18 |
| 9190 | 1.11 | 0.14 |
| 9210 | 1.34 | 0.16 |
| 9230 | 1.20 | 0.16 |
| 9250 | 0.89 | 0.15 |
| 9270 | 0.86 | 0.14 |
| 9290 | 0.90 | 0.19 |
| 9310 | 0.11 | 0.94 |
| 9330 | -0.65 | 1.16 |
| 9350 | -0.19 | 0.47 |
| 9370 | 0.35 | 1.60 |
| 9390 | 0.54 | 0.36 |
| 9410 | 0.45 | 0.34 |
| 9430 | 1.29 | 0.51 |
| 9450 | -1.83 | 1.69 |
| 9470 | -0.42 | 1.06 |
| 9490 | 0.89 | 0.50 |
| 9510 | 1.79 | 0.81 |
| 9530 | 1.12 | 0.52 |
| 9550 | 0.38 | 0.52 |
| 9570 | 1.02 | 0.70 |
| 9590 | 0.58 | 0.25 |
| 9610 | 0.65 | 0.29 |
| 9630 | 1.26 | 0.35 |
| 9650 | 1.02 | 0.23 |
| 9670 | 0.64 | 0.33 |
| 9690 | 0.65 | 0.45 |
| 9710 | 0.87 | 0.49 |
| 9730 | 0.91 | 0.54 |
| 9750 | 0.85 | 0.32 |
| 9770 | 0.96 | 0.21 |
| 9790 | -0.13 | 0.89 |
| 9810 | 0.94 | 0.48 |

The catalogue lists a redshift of 0.71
